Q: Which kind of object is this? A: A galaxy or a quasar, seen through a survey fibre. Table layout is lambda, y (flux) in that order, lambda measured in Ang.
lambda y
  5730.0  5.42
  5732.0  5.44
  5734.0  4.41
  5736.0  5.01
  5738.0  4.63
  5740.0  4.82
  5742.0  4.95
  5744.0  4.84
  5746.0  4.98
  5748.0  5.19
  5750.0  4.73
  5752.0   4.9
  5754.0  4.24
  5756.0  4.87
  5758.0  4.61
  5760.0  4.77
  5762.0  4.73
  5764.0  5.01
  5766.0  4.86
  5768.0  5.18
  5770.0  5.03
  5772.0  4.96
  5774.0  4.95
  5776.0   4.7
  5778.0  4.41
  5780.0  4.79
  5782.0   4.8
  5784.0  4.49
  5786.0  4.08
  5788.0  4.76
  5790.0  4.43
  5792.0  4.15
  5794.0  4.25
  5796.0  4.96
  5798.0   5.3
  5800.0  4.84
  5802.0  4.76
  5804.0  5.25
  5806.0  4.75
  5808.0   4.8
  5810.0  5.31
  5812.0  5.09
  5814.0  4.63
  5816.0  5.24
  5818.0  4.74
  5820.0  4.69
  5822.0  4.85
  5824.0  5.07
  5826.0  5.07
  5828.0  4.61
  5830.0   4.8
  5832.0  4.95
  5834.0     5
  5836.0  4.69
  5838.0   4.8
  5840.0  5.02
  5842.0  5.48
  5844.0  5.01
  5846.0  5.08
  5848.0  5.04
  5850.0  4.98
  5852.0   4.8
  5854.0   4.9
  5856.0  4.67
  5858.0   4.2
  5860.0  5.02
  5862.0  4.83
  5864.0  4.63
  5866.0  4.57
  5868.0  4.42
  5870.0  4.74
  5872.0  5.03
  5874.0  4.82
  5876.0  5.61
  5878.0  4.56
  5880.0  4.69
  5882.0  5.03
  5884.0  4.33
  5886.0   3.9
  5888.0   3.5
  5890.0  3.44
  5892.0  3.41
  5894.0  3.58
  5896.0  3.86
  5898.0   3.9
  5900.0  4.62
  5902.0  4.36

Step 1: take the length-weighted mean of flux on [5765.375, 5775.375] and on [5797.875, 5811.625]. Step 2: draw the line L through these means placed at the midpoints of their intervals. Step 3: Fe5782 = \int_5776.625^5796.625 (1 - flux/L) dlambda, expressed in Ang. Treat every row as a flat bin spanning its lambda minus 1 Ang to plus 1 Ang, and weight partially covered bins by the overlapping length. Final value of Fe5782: 1.93 Ang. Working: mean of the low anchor 4.99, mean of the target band 4.51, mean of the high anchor 4.99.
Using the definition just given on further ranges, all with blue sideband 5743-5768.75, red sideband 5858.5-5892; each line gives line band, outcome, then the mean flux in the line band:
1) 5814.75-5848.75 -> -2.24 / 4.95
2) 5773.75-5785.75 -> 0.35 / 4.64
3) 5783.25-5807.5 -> 0.31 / 4.67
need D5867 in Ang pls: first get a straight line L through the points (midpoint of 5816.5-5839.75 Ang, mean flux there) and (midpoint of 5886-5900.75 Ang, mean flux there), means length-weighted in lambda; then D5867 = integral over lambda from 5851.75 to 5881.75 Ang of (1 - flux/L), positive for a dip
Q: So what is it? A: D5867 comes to -4.11 Ang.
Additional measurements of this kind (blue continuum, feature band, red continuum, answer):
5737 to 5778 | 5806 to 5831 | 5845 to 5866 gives -0.4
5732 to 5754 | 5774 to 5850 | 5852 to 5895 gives -3.0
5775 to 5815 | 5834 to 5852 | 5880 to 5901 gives -2.7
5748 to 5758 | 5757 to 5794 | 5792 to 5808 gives 0.6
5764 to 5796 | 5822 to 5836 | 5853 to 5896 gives -1.0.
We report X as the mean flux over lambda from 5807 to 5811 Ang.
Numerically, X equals 5.05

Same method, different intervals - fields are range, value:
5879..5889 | 4.29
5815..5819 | 4.99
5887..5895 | 3.48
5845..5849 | 5.06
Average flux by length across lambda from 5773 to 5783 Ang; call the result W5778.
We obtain 4.73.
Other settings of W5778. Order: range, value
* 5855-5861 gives 4.63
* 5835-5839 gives 4.75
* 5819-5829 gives 4.86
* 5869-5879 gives 4.95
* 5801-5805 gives 5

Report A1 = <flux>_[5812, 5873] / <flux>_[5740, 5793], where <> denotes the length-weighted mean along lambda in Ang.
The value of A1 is 1.0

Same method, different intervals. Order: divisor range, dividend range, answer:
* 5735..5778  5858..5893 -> 0.93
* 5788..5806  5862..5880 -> 1.01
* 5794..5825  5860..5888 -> 0.95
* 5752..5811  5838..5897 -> 0.96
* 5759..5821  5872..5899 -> 0.88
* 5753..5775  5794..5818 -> 1.02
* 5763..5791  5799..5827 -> 1.04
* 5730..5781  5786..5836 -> 0.99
